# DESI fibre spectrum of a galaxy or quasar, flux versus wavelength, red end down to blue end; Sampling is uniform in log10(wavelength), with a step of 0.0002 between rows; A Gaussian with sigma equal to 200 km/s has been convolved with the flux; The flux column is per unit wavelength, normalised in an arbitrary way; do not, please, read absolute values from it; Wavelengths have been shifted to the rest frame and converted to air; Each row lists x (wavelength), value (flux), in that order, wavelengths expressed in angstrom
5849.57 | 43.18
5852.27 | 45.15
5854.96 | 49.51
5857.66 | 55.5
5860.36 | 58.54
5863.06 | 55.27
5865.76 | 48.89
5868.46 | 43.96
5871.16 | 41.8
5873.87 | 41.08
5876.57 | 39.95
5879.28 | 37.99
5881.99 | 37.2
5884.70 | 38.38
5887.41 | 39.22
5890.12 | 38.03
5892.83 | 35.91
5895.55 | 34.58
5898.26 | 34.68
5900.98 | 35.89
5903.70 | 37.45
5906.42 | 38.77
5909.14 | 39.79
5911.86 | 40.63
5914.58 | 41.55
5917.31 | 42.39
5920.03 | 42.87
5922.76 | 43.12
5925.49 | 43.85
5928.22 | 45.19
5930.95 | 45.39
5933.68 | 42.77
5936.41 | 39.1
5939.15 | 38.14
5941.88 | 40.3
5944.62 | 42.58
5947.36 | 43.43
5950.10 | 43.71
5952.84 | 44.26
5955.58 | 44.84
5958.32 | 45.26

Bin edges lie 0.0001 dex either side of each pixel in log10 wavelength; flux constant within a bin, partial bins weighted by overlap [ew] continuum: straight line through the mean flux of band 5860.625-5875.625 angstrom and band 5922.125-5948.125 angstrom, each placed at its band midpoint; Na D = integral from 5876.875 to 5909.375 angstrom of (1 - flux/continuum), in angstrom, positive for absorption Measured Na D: 5.7 angstrom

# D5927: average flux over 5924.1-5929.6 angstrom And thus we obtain 44.5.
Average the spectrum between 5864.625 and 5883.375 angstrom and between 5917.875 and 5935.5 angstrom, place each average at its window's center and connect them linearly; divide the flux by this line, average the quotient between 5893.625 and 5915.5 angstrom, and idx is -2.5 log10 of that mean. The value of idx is 0.134 mag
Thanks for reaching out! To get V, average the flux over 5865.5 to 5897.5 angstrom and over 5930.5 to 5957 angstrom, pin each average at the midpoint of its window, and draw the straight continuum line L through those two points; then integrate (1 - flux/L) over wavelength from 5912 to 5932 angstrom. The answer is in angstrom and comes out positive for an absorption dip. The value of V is -0.9 angstrom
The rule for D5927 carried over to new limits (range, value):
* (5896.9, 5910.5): 37.3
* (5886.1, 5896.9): 36.9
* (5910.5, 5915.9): 41.1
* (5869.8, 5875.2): 41.4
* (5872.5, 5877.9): 40.5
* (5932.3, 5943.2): 40.1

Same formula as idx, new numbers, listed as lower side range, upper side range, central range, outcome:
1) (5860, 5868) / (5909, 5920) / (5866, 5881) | 0.22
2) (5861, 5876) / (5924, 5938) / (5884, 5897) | 0.22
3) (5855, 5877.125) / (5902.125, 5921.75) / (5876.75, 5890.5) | 0.18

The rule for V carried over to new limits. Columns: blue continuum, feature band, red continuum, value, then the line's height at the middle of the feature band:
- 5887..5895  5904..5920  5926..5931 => 0.4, 41.6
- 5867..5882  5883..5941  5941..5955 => 2.8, 41.9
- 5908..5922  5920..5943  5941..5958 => 0.1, 42.4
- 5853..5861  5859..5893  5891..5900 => 1.2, 44.5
